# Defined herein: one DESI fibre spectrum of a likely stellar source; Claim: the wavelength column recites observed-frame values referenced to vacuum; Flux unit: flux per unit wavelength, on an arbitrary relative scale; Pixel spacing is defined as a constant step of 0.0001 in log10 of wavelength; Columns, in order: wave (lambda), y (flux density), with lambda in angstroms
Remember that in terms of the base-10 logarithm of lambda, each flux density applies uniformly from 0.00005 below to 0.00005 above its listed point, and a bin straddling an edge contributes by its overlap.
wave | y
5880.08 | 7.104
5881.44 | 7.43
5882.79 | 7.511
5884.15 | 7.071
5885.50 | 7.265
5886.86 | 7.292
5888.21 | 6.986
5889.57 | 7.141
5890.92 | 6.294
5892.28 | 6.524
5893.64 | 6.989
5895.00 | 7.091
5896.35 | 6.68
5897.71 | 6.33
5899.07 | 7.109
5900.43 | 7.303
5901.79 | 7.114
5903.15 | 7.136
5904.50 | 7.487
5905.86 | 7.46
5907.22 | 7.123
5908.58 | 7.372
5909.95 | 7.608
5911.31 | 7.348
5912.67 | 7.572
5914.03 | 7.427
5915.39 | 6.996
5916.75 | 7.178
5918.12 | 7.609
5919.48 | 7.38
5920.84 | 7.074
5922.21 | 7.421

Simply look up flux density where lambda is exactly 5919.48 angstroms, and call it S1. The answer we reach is 7.38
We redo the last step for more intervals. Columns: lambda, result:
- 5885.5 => 7.265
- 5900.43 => 7.303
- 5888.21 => 6.986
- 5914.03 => 7.427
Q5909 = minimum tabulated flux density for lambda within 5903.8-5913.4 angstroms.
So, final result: 7.123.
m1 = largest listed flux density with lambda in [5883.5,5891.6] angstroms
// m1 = 7.292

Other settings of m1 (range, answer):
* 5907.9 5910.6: 7.608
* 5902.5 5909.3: 7.487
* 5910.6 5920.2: 7.609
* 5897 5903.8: 7.303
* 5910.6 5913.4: 7.572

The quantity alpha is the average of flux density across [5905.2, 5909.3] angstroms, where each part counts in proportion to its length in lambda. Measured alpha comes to 7.3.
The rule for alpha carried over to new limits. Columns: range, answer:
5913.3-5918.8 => 7.3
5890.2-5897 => 6.72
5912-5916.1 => 7.34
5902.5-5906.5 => 7.38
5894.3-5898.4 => 6.7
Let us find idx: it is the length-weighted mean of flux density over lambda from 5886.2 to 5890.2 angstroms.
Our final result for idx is 7.14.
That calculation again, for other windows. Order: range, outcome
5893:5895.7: 7.05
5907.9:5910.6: 7.46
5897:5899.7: 6.7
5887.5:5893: 6.74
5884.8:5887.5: 7.28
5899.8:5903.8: 7.18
